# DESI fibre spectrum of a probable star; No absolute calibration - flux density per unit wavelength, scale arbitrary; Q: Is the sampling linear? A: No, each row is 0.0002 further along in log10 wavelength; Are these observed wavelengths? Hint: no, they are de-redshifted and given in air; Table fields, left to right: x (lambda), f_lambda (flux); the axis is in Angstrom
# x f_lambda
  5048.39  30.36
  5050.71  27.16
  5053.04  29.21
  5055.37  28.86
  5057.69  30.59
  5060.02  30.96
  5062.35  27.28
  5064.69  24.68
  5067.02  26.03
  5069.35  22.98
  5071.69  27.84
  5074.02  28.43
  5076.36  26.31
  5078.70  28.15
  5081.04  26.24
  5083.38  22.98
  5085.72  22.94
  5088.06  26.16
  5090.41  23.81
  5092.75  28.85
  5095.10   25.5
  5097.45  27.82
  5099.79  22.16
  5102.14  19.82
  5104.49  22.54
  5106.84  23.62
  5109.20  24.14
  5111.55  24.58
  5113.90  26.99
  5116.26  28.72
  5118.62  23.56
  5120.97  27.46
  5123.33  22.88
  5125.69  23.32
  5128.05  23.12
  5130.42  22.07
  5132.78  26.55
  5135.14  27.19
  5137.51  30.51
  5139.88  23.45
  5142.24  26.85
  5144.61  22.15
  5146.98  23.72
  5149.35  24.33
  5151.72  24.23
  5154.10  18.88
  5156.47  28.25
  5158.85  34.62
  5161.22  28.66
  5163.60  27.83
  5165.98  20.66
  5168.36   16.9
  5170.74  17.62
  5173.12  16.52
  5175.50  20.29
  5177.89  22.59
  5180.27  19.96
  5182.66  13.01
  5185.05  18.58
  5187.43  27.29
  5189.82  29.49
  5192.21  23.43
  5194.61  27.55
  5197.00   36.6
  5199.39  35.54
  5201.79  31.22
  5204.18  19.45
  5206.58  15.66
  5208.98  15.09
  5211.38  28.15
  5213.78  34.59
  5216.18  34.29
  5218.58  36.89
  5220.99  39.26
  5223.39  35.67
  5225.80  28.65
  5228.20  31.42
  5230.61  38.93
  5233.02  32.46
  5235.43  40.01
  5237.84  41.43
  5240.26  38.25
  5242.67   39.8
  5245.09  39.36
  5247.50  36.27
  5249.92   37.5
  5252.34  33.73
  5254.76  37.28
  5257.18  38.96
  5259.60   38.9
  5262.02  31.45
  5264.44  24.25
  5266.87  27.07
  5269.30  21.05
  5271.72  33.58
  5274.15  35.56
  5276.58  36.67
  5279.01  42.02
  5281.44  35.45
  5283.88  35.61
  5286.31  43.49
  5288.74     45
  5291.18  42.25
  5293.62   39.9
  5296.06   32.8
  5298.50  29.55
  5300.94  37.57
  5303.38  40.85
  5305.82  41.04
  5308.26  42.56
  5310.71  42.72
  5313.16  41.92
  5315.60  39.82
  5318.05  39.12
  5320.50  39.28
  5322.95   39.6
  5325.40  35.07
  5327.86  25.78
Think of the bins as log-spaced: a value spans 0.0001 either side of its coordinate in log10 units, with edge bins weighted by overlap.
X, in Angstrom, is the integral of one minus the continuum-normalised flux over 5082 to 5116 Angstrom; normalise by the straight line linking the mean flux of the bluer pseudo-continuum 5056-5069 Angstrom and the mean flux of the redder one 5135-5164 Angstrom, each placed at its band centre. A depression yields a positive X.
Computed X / 3.1 Angstrom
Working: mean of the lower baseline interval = 27.7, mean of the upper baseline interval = 26.1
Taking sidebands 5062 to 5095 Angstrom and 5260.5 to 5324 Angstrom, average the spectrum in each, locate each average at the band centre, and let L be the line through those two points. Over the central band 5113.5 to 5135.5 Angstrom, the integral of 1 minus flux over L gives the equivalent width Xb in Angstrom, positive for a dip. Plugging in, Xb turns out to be 2.5 Angstrom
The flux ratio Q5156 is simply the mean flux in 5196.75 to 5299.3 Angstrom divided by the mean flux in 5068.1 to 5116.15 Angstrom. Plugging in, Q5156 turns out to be 1.36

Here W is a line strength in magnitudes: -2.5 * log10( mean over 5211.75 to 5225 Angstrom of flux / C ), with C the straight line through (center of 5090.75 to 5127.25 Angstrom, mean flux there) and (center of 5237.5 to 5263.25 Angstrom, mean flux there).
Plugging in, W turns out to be -0.03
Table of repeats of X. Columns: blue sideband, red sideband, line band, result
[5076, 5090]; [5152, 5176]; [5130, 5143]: -1.3 Angstrom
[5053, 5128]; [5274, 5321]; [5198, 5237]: 3.3 Angstrom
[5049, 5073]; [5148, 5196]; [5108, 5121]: -0.2 Angstrom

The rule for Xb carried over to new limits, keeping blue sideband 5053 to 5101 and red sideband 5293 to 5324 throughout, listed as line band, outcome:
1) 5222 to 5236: 0.1 Angstrom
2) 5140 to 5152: 2.4 Angstrom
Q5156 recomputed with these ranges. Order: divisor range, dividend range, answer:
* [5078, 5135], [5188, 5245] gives 1.29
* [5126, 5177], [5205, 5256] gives 1.41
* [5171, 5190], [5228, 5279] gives 1.73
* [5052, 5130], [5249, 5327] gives 1.44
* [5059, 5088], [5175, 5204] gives 0.97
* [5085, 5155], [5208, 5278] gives 1.38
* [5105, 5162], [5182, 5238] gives 1.17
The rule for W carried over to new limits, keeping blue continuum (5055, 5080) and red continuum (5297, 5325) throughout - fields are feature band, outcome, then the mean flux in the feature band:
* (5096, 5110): 0.24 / 23.4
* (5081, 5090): 0.17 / 24.3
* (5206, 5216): 0.35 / 25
